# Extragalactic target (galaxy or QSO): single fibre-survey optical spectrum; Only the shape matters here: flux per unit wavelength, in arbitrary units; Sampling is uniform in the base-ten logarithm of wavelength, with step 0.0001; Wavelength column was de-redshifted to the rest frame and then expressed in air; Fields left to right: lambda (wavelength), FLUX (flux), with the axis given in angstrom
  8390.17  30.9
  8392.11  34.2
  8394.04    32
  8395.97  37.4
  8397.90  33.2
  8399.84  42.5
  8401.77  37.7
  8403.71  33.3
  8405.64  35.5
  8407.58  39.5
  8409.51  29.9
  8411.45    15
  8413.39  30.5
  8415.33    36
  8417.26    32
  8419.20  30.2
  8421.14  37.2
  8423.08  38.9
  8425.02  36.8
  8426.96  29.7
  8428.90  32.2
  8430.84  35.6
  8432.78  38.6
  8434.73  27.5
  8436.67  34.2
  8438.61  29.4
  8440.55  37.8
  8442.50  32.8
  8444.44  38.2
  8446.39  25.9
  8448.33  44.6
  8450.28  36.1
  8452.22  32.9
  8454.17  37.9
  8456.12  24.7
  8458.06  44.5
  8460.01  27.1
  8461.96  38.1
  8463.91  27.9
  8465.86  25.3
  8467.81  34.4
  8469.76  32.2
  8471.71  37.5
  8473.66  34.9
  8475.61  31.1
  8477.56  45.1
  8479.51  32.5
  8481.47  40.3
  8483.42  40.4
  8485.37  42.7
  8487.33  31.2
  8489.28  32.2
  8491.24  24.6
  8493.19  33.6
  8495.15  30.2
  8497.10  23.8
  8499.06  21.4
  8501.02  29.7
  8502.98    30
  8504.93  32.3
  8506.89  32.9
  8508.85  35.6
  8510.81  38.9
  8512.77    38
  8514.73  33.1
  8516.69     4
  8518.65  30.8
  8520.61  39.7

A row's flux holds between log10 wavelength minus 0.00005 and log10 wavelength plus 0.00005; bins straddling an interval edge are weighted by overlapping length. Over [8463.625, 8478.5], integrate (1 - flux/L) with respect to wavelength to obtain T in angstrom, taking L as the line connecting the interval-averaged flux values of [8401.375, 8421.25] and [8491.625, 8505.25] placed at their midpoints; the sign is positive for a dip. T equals -2.2 angstrom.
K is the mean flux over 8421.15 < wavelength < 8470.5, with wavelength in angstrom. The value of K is 33.8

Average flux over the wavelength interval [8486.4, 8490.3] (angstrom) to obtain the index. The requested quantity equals 31.6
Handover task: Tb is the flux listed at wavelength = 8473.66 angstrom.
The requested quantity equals 34.9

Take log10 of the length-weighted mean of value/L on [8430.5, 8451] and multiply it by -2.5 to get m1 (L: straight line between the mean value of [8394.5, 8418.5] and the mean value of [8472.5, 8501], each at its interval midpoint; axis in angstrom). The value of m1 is -0.040 mag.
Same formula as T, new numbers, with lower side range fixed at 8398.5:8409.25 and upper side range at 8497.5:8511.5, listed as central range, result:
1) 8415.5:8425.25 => 0.3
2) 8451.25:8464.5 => 0.1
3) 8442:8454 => -0.3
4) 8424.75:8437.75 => 0.8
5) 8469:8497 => -1.9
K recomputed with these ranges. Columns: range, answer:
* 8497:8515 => 31.9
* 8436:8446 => 34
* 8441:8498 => 33.9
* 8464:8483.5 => 34.8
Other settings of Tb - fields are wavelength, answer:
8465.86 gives 25.3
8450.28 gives 36.1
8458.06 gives 44.5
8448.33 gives 44.6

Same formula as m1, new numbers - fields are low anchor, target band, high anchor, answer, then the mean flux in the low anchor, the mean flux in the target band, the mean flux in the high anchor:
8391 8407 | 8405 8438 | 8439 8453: 0.09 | 35.8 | 32.8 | 35.3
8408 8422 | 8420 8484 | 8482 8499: -0.11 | 30.4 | 34.6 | 32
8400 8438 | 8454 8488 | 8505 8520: -0.10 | 33.3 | 34.8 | 30.8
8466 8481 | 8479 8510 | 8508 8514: 0.13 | 35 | 32.1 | 37.4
